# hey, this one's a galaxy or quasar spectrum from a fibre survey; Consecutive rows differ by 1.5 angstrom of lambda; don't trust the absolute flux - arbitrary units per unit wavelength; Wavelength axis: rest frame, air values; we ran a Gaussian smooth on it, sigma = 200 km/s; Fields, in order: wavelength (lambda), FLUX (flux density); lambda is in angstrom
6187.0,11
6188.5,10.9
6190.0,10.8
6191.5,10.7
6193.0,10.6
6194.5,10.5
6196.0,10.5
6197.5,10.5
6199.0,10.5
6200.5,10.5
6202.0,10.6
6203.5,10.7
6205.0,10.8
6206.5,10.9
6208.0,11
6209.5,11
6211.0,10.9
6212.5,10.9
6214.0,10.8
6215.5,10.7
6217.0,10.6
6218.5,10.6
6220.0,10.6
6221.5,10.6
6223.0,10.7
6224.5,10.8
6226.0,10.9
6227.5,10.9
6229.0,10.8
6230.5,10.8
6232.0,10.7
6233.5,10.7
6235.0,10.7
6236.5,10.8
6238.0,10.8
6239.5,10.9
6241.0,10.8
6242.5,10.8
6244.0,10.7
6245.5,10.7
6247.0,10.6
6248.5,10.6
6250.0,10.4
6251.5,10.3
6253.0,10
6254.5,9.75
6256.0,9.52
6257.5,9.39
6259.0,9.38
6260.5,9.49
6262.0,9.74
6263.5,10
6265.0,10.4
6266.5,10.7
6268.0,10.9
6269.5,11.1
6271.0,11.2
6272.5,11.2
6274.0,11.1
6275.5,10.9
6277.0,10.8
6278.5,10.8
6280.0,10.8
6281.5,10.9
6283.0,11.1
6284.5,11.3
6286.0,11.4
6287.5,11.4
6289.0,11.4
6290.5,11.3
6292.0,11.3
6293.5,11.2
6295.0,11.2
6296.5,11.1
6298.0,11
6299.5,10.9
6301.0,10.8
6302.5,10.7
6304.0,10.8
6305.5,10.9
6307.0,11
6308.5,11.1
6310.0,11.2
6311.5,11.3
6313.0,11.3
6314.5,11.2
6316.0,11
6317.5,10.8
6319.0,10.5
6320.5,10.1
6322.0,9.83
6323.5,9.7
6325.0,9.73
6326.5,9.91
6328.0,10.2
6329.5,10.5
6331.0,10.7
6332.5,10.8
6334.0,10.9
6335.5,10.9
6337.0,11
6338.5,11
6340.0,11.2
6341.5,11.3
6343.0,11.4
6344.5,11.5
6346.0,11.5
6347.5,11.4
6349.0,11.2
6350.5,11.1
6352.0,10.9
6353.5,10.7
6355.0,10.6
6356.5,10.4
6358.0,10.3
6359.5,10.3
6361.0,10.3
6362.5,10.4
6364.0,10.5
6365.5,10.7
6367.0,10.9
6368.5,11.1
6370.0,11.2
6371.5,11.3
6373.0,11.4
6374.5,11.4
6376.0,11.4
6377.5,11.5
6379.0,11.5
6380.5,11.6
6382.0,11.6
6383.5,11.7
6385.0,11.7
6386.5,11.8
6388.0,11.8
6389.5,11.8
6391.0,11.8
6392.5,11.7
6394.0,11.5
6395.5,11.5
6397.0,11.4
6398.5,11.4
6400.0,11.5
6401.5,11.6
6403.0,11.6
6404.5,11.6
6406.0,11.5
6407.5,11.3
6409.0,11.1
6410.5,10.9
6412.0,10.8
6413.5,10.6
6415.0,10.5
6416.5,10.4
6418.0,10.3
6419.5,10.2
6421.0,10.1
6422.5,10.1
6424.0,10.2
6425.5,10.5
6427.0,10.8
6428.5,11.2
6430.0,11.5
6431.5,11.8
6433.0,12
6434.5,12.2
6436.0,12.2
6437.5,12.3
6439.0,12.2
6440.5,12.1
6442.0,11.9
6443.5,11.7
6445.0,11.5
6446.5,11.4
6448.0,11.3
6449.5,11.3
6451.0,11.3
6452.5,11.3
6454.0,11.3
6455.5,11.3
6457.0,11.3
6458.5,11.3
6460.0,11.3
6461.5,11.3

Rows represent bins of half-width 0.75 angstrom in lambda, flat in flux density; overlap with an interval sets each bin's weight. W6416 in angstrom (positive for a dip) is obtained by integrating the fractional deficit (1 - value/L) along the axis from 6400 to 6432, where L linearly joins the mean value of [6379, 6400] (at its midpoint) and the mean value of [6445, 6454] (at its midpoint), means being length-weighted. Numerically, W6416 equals 1.7 angstrom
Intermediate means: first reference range 11.6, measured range 10.9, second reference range 11.3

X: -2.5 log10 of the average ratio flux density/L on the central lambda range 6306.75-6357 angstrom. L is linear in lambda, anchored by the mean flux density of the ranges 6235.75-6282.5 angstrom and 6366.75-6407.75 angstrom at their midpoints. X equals 0.025 mag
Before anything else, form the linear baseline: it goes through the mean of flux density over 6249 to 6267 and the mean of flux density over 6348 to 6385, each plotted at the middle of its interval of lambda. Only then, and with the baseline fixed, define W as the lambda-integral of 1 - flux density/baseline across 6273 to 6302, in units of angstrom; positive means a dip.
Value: -2.5 angstrom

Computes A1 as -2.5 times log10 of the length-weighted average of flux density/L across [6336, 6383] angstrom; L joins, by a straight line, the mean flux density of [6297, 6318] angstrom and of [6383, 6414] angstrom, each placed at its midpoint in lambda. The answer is 0.02 mag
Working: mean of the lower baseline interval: 11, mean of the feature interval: 11.1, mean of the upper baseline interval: 11.5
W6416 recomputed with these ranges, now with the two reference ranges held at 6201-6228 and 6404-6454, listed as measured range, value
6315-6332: 1.09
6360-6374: 0.28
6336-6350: -0.29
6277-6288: -0.16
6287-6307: -0.23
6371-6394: -0.99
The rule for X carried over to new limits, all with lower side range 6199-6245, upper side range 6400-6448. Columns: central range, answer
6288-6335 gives 0.018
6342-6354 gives -0.016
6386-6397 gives -0.049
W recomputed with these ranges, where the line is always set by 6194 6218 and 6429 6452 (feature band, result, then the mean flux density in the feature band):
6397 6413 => 0.39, 11.3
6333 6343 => 0.21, 11.1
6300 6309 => 0.23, 10.9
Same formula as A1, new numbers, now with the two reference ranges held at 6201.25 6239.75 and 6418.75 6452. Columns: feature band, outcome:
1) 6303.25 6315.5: -0.008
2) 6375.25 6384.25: -0.033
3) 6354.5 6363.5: 0.077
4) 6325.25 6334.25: 0.064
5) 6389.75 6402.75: -0.030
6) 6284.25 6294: -0.036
